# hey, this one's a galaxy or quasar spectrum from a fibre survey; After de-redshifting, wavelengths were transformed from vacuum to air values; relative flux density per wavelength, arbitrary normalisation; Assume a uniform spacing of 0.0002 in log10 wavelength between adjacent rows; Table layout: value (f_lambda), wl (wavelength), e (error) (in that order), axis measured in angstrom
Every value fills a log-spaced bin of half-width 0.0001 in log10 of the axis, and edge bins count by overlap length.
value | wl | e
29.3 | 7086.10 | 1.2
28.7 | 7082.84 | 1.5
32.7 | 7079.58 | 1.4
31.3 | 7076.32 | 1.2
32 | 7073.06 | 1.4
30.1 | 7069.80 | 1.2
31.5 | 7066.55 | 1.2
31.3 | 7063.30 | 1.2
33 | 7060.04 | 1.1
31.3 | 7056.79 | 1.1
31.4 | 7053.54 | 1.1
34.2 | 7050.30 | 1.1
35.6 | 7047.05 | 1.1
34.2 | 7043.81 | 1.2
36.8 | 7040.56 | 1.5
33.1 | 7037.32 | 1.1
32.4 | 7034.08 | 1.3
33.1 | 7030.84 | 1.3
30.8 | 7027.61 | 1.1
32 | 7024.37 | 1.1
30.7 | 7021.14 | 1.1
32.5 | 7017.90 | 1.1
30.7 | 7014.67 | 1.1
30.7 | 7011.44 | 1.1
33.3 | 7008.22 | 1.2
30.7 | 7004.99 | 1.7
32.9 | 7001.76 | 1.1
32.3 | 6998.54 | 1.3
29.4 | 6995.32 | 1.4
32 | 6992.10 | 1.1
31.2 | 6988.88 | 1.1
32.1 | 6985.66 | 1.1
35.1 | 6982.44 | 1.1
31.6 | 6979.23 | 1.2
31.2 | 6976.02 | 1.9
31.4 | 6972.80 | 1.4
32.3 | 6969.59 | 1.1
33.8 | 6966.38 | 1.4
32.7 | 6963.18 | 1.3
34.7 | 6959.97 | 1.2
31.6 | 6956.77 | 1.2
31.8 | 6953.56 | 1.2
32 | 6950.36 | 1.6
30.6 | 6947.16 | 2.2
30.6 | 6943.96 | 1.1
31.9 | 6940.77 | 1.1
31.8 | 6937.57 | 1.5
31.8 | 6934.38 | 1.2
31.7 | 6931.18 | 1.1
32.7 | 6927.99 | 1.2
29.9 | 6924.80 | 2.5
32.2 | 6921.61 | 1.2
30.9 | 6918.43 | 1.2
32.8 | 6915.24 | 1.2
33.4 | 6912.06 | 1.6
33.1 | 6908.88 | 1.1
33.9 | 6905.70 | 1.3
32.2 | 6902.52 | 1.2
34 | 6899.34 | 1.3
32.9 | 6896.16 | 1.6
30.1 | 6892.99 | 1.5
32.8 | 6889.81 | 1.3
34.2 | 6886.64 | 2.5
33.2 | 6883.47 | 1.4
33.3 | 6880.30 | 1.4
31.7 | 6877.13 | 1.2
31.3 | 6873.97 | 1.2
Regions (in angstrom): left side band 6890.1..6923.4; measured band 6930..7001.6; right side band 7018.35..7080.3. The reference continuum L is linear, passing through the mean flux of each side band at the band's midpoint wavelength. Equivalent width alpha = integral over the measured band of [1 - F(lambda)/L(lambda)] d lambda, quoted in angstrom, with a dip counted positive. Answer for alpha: 1.1 angstrom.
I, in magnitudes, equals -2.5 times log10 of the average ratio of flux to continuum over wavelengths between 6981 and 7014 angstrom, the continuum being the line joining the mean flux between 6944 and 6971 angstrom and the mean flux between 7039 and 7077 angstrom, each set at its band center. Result 0.02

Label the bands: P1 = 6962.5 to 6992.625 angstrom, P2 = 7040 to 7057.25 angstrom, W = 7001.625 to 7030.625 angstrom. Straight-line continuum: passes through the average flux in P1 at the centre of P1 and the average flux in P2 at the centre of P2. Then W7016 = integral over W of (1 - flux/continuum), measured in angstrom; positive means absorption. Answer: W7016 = 1.4 angstrom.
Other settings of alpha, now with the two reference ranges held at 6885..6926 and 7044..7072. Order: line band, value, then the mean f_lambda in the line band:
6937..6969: 0.3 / 32.2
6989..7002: 0.4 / 31.5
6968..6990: 0.2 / 32.1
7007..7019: 0.3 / 31.7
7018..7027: 0.3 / 31.5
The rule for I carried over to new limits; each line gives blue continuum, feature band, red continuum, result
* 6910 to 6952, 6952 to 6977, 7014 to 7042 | -0.02 mag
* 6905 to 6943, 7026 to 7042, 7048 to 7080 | -0.04 mag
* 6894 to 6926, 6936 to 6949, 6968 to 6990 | 0.04 mag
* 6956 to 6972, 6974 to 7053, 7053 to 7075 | -0.01 mag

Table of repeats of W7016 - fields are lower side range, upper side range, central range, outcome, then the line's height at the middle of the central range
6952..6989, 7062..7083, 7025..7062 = -1.9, 31.6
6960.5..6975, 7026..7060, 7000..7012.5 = 0.4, 33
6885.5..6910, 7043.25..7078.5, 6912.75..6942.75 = 0.9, 32.8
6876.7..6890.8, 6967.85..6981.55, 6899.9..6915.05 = -0.2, 32.8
